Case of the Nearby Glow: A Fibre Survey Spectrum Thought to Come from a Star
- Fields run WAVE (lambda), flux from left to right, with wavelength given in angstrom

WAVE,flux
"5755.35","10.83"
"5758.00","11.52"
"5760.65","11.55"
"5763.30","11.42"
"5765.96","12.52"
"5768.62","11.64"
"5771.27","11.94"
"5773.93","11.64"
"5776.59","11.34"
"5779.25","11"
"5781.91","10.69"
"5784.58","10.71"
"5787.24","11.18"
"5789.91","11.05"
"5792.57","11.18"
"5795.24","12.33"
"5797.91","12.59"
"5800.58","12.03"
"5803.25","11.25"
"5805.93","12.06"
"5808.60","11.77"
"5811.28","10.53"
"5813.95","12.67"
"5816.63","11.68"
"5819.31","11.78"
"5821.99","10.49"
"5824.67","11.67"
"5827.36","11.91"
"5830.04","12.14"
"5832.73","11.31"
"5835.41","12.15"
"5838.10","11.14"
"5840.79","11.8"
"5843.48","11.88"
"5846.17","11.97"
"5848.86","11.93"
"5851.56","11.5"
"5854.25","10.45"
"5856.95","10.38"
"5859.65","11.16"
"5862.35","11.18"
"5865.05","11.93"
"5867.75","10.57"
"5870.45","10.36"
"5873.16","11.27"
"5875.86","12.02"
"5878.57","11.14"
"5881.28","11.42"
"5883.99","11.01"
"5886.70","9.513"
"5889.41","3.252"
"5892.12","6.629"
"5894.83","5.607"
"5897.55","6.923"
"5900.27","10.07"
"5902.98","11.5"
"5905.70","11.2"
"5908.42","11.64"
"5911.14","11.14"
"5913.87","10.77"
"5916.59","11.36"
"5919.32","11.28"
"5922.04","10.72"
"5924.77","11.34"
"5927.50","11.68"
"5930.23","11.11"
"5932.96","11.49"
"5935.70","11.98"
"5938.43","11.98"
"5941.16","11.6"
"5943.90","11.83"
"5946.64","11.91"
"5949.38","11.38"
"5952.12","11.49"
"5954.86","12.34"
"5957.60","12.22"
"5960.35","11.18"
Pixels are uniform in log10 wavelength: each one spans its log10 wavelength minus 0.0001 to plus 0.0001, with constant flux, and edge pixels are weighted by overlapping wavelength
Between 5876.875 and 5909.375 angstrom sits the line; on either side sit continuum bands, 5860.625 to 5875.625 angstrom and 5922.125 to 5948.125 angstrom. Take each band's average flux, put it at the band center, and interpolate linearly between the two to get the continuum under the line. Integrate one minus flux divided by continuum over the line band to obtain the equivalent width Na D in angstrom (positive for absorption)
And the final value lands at 6.2 angstrom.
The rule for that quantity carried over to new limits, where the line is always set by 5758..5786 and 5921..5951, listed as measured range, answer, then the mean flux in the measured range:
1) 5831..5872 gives 0.64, 11.3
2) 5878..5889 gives 1.36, 10.1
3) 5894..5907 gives 2.64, 9.19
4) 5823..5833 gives -0.24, 11.8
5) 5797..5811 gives -0.42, 11.8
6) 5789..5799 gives -0.29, 11.8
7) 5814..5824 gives -0.03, 11.5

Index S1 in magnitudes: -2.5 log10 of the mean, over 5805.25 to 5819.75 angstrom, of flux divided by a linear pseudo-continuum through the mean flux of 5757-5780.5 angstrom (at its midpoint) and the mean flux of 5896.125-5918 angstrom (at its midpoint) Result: -0.04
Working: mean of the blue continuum 11.6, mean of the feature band 11.7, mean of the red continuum 10.6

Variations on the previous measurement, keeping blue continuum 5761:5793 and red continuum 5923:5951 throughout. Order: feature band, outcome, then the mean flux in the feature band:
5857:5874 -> 0.05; 11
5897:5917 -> 0.09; 10.7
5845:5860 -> 0.02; 11.2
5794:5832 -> -0.03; 11.8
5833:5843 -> -0.02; 11.7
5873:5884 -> 0.01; 11.4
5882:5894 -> 0.44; 7.72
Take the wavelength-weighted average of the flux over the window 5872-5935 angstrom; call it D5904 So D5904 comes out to 10.2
